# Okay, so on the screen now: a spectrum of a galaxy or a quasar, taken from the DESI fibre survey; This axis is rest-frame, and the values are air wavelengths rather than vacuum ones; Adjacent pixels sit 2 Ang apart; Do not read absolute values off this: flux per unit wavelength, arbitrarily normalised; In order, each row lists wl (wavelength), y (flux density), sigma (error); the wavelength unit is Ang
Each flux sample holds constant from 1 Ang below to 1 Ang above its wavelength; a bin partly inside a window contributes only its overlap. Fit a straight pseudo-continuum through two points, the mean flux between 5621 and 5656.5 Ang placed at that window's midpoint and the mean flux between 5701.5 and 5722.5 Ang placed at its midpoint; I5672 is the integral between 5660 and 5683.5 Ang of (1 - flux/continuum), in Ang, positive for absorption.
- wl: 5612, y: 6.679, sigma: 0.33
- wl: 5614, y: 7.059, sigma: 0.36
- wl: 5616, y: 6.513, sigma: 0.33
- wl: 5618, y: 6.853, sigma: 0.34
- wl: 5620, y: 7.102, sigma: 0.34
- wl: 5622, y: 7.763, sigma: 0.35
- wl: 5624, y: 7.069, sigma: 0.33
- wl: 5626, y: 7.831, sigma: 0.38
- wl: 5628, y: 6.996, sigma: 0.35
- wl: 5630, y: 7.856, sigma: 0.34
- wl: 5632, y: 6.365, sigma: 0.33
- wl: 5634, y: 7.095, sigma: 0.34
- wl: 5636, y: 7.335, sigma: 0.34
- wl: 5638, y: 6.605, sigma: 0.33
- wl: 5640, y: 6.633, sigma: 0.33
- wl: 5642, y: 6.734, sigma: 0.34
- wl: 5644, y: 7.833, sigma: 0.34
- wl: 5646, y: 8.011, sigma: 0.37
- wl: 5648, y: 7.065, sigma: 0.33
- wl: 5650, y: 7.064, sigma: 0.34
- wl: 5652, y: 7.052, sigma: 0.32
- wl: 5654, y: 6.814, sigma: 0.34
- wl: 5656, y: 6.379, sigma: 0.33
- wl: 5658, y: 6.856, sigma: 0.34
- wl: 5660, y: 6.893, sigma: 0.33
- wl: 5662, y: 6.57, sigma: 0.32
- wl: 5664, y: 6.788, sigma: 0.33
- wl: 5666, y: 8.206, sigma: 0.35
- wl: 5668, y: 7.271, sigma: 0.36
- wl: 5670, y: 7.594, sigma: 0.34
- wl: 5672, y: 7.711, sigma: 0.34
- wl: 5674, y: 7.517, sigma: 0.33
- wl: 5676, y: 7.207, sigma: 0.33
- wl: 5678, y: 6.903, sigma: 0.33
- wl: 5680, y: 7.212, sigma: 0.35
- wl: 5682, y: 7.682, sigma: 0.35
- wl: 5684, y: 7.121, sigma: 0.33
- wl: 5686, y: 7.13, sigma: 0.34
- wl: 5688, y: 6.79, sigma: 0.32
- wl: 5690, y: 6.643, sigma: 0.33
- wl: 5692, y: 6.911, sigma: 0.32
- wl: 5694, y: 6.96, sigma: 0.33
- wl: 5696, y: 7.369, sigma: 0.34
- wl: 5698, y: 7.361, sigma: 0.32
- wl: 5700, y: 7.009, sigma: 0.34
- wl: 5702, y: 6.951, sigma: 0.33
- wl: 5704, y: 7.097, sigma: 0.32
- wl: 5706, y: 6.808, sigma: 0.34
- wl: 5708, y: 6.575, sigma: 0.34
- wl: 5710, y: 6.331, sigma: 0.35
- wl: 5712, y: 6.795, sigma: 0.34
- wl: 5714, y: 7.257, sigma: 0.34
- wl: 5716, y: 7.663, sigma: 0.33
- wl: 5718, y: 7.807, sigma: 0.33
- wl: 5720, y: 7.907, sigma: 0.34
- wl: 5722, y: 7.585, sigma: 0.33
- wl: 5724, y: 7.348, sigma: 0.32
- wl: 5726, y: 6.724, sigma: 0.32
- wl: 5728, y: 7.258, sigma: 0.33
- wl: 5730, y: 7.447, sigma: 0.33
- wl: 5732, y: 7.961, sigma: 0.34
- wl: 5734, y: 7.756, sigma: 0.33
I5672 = -0.5 Ang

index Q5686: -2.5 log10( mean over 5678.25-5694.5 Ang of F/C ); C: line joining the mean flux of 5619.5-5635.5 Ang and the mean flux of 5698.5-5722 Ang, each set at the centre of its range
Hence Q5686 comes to 0.02 mag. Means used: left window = 7.27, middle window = 7.05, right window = 7.13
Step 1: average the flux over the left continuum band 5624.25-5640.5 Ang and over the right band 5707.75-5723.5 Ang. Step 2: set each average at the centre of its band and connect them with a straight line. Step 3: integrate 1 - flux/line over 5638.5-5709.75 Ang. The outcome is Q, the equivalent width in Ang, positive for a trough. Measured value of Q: 0.9 Ang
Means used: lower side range 7.1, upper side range 7.28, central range 7.09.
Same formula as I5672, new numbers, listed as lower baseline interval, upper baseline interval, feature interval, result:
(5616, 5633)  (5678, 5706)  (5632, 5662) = 0.7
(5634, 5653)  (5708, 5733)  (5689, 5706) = 0.6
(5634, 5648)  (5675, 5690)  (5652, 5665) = 0.7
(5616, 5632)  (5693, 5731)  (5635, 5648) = 0.1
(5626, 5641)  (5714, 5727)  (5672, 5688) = 0.1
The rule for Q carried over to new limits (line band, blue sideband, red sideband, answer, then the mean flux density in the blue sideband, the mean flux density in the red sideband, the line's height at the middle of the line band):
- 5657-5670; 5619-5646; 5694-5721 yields 0.1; 7.2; 7.14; 7.18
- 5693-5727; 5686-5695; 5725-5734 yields -0.1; 6.86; 7.39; 7.13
